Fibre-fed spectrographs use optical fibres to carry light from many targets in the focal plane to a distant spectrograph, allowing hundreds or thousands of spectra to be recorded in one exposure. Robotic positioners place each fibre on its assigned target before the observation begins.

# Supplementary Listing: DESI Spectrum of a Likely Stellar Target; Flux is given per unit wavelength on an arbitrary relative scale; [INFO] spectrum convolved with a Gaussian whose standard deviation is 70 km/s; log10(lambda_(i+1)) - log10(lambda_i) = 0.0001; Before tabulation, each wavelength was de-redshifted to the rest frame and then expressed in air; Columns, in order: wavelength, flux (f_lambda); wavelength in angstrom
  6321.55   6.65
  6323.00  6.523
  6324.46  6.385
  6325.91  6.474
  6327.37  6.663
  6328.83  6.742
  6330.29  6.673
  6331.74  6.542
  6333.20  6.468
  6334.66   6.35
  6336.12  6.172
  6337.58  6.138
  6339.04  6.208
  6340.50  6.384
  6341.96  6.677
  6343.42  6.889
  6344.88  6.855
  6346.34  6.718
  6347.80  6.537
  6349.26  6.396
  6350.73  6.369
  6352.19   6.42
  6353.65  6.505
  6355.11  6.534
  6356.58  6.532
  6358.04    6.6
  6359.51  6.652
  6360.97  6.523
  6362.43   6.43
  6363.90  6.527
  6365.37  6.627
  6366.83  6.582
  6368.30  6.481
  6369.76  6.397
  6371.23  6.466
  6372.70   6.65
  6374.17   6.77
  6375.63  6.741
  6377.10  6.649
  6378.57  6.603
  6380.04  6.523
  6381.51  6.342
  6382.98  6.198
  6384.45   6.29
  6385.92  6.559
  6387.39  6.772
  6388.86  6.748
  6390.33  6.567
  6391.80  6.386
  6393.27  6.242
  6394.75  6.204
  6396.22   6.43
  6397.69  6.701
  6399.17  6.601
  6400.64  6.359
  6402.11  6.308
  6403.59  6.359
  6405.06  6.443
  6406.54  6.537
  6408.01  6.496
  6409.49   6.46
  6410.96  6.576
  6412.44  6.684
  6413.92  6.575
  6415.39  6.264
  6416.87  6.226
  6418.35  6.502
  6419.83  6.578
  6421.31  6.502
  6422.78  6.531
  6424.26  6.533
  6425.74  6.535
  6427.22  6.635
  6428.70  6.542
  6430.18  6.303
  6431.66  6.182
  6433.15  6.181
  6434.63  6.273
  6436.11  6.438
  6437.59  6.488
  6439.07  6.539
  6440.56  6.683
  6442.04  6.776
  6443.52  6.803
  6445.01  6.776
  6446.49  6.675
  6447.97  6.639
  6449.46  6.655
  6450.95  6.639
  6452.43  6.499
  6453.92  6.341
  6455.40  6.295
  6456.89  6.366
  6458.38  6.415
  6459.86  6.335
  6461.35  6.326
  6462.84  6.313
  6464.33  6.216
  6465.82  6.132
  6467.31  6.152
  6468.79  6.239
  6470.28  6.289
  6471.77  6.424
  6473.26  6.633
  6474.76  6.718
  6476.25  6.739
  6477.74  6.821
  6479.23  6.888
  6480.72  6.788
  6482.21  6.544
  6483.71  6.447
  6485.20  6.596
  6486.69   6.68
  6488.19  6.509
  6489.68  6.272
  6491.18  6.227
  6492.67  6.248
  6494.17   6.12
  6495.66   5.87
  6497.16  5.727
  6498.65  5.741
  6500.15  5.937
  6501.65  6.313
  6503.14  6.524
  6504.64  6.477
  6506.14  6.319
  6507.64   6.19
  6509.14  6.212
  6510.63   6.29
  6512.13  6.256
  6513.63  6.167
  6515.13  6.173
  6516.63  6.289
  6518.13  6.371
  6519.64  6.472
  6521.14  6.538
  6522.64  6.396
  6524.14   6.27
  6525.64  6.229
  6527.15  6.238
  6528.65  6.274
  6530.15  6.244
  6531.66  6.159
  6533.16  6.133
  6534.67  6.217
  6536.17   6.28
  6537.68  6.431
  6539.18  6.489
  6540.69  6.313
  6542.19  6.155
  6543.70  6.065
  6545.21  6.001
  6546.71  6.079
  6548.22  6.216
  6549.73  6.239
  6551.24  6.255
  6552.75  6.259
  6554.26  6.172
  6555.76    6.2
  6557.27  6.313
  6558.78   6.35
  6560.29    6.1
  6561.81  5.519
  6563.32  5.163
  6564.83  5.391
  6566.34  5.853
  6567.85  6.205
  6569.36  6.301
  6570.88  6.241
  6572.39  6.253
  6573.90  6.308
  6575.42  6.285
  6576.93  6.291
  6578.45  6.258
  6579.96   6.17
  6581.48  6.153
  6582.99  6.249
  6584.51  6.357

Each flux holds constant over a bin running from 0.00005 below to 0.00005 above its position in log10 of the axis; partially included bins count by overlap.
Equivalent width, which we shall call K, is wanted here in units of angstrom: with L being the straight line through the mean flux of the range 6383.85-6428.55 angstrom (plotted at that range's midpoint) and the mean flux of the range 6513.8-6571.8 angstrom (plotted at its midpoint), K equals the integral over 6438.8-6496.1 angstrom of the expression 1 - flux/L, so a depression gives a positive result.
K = -1.2 angstrom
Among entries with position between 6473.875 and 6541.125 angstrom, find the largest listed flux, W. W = 6.888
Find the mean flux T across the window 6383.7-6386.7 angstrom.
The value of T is 6.43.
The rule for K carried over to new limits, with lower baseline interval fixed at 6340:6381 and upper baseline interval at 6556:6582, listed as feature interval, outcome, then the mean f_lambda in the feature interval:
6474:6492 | -0.93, 6.6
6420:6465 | -0.77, 6.48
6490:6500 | 0.40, 6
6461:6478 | -0.27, 6.41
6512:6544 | -0.60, 6.28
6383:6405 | 0.12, 6.46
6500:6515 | -0.15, 6.28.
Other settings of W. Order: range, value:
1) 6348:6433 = 6.772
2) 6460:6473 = 6.424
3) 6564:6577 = 6.308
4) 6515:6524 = 6.538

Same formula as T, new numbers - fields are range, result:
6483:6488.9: 6.56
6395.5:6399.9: 6.57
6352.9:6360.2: 6.56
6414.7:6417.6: 6.24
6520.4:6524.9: 6.41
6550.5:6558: 6.25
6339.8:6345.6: 6.7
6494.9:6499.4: 5.79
